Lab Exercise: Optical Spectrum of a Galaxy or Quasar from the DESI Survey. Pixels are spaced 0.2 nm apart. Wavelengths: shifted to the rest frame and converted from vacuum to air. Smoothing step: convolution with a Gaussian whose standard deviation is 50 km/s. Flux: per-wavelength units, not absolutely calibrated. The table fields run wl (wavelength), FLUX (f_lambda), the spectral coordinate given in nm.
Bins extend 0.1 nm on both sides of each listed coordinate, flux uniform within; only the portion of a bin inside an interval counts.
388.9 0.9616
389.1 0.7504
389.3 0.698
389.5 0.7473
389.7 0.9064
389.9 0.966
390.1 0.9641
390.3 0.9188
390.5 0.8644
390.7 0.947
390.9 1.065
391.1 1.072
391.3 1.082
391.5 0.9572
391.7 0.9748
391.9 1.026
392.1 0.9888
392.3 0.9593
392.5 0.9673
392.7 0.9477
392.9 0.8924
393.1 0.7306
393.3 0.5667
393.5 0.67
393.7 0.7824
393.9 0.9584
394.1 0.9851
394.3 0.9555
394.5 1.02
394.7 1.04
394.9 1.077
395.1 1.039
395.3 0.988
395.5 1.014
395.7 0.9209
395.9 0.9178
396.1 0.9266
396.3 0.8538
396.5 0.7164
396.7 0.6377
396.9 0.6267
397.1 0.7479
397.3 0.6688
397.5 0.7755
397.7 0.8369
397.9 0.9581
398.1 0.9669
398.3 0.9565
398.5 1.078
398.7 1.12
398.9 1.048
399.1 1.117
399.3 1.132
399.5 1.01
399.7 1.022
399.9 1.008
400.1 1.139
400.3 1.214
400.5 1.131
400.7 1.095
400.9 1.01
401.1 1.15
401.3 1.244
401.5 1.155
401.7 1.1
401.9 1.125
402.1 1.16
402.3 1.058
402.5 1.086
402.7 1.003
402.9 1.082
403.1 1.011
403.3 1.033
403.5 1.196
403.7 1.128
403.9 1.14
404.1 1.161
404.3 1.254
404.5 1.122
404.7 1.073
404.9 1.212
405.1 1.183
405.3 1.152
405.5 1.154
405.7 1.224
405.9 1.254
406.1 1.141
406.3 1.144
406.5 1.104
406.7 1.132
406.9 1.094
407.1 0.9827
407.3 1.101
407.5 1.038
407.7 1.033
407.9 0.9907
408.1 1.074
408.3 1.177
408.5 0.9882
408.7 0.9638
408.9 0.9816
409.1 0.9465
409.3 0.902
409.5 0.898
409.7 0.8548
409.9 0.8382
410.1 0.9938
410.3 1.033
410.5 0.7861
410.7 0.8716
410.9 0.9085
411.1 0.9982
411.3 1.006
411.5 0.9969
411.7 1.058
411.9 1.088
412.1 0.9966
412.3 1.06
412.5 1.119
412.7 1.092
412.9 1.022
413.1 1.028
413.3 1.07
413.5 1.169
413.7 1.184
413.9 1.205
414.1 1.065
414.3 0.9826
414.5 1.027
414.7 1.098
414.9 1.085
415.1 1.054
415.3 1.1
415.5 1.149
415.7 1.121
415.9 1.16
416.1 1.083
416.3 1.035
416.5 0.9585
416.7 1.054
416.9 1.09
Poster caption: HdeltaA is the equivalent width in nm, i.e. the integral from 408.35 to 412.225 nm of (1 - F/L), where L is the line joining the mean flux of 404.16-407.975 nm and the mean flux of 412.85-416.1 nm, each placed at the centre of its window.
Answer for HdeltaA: 0.54 nm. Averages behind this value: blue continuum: 1.13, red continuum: 1.1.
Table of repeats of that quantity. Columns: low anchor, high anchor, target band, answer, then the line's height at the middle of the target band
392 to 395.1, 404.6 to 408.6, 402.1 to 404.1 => -0.06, 1.06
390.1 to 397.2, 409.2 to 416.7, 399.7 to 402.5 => -0.47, 0.957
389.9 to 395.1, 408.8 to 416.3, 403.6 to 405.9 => -0.40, 0.993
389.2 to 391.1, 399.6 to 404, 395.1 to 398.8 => 0.52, 1.02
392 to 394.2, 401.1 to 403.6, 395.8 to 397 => 0.21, 0.947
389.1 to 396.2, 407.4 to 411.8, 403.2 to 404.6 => -0.28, 0.956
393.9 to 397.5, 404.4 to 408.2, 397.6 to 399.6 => -0.15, 0.951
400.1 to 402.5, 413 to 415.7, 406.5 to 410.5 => 0.40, 1.11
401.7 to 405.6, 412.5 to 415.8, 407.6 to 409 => 0.10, 1.11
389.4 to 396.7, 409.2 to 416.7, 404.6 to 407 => -0.40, 0.992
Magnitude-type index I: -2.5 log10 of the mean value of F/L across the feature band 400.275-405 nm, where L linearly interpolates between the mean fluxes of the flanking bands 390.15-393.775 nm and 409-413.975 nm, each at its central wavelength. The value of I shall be -0.17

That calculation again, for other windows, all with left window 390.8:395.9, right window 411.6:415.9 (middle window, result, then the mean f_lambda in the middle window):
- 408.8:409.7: 0.14 mag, 0.923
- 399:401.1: -0.10 mag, 1.09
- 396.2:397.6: 0.33 mag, 0.718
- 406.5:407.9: -0.02 mag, 1.06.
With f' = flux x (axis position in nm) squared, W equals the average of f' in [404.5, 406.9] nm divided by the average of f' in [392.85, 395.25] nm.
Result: 1.4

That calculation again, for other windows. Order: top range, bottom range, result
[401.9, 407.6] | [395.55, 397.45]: 1.49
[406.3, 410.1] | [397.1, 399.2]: 1.12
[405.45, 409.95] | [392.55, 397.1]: 1.27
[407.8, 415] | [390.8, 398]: 1.23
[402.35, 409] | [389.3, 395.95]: 1.26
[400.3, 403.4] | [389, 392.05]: 1.25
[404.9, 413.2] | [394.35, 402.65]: 1.09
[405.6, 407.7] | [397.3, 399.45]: 1.18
